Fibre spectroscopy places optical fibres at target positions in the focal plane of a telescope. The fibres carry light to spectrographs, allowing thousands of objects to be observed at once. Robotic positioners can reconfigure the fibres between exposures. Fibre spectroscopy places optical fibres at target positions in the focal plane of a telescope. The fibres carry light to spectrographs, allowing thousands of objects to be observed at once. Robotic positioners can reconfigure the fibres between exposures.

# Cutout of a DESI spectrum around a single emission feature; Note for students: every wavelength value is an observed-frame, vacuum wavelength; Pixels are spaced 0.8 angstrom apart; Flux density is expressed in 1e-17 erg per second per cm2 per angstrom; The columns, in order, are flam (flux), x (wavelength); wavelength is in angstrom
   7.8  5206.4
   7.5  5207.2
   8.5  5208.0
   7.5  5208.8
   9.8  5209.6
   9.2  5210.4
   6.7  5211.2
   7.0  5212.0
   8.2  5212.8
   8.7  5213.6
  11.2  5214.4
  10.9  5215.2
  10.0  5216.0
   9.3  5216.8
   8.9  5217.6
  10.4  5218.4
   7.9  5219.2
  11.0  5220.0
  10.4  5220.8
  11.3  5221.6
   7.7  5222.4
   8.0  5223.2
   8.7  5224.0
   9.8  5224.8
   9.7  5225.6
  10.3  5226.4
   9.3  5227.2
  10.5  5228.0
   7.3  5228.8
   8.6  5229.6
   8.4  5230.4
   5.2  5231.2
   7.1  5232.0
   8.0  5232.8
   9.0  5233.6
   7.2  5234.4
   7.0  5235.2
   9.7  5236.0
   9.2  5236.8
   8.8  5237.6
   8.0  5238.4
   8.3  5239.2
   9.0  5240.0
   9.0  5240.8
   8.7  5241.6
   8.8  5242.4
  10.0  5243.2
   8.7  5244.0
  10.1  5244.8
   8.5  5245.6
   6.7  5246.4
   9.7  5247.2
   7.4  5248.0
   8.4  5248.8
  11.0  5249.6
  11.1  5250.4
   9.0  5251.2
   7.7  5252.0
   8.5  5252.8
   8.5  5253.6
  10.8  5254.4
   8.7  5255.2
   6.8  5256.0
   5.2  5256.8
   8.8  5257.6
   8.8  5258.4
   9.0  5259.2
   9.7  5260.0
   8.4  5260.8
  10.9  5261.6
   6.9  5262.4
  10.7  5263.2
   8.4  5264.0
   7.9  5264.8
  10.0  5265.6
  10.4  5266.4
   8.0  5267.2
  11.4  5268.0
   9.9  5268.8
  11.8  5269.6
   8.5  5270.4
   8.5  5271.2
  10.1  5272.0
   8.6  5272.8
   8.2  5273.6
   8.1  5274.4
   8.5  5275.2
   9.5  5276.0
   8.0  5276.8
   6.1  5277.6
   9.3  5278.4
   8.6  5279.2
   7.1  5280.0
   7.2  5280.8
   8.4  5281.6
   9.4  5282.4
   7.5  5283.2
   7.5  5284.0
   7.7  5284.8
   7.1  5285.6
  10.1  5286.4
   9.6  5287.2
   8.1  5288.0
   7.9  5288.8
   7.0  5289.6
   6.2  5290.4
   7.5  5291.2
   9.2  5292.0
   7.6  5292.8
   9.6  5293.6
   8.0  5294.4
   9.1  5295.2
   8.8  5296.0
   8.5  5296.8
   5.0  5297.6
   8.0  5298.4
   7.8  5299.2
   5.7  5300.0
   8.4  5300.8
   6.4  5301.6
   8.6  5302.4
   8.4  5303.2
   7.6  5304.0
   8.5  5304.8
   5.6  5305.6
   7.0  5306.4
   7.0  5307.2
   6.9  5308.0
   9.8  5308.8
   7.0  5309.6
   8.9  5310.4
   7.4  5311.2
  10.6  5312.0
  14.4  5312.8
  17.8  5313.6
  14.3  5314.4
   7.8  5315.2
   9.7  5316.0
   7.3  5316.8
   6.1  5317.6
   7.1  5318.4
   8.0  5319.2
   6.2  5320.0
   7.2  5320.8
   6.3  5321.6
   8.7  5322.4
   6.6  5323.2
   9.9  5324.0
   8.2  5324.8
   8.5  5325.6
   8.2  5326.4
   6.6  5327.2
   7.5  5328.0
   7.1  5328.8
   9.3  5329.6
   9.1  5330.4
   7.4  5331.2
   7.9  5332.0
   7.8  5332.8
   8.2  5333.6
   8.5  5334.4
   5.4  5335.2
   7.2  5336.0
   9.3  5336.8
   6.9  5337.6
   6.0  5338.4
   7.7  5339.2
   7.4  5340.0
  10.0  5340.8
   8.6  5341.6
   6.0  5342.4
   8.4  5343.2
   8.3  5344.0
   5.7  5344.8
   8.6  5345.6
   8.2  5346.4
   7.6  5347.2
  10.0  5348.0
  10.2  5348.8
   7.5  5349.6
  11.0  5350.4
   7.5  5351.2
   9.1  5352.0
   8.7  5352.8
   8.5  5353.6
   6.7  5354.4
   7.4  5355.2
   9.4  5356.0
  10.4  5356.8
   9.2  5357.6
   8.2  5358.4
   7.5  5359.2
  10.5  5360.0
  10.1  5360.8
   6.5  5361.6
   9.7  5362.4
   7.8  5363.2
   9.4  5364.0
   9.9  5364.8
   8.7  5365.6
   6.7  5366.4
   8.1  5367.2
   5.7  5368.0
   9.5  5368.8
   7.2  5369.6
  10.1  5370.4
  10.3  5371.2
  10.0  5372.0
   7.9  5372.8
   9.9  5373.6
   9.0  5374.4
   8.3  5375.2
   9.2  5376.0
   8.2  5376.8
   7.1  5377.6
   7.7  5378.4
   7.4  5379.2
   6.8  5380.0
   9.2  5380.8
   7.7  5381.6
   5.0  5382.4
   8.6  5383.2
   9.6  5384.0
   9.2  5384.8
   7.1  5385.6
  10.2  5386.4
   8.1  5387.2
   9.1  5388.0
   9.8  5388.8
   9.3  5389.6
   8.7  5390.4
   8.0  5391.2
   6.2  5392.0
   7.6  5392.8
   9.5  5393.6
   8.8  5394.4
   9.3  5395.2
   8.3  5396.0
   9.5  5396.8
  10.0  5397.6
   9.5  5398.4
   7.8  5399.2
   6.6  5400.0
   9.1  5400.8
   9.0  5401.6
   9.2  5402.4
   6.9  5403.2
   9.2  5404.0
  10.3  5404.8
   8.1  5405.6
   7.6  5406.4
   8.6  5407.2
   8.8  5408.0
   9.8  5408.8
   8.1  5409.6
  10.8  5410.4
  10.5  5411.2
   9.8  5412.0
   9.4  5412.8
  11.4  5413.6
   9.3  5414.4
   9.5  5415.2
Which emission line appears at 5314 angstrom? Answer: Hbeta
